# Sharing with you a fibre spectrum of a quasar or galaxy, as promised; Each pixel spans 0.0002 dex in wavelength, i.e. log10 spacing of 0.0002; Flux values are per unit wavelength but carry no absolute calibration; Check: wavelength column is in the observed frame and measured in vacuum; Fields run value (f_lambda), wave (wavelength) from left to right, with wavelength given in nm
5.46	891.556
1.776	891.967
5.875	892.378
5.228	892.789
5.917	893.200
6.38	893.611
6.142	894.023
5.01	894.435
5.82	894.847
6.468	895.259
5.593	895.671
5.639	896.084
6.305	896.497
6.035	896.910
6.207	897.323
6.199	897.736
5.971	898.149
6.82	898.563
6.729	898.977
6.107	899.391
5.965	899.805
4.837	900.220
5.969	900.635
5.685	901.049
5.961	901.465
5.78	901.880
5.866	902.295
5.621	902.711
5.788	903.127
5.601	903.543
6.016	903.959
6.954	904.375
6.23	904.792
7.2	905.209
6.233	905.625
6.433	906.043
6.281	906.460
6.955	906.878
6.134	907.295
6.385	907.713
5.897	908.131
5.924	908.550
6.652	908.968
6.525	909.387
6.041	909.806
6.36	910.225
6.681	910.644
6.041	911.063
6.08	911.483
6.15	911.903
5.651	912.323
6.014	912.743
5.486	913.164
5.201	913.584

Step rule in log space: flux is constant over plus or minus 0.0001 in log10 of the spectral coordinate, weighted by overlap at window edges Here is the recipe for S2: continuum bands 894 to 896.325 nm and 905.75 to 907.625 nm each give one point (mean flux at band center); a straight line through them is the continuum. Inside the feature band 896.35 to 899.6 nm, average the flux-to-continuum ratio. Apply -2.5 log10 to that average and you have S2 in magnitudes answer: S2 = -0.07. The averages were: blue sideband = 5.76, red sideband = 6.44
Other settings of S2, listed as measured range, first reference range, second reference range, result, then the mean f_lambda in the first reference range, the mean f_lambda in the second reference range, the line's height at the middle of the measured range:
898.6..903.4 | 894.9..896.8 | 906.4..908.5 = 0.05 mag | 5.99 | 6.3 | 6.13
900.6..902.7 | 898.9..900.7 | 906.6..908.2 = 0.03 mag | 5.86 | 6.38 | 5.98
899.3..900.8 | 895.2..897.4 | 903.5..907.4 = 0.09 mag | 6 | 6.45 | 6.18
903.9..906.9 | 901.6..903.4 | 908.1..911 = -0.10 mag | 5.77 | 6.31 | 5.99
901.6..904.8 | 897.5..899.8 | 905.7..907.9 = 0.07 mag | 6.33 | 6.42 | 6.38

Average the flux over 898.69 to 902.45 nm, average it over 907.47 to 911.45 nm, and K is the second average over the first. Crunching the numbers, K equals 1.06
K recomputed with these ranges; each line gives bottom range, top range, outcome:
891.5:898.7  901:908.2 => 1.08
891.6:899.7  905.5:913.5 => 1.07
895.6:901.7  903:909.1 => 1.05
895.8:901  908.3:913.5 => 1.01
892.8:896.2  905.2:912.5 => 1.08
